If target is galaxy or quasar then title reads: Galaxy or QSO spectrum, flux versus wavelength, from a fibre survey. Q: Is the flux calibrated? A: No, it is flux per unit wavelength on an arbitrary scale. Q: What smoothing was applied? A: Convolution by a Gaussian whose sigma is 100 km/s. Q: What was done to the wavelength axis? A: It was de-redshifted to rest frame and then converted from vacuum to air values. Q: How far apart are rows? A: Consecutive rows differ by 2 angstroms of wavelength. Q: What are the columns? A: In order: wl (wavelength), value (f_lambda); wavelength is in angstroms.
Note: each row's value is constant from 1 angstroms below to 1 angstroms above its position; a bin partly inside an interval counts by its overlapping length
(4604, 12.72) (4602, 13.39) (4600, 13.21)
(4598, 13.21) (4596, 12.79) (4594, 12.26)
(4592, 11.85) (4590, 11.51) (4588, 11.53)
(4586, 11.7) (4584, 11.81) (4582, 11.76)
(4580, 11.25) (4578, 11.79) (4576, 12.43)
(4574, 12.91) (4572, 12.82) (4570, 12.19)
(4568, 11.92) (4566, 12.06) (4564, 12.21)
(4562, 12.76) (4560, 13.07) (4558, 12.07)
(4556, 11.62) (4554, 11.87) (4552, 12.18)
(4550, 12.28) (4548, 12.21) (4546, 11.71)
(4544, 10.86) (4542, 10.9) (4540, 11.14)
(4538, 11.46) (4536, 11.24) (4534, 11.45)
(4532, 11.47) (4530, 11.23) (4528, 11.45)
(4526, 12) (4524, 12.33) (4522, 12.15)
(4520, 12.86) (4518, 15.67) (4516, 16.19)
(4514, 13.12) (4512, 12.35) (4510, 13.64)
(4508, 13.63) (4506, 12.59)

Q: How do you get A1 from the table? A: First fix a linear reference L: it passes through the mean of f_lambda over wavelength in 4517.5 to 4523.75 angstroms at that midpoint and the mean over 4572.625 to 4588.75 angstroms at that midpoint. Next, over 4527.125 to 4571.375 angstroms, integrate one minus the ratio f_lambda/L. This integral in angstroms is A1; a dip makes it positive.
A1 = 2.8 angstroms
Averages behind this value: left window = 13.2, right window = 11.9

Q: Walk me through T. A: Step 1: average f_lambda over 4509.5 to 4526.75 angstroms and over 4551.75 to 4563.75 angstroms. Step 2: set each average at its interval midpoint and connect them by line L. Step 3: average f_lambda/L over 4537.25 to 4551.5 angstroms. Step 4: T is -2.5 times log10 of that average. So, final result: 0.099 mag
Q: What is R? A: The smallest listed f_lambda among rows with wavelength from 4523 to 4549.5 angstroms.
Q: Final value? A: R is 10.86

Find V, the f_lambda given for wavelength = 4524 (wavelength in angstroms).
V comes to 12.33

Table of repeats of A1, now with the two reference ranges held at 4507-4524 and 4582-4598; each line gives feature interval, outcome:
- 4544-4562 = 1.0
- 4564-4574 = 0.1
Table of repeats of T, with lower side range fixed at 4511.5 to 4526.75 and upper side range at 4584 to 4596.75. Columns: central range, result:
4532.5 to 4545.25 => 0.16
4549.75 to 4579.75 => 0.02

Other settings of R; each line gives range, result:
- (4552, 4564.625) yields 11.62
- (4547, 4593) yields 11.25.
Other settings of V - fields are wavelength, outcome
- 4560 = 13.07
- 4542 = 10.9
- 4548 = 12.21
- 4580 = 11.25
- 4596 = 12.79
